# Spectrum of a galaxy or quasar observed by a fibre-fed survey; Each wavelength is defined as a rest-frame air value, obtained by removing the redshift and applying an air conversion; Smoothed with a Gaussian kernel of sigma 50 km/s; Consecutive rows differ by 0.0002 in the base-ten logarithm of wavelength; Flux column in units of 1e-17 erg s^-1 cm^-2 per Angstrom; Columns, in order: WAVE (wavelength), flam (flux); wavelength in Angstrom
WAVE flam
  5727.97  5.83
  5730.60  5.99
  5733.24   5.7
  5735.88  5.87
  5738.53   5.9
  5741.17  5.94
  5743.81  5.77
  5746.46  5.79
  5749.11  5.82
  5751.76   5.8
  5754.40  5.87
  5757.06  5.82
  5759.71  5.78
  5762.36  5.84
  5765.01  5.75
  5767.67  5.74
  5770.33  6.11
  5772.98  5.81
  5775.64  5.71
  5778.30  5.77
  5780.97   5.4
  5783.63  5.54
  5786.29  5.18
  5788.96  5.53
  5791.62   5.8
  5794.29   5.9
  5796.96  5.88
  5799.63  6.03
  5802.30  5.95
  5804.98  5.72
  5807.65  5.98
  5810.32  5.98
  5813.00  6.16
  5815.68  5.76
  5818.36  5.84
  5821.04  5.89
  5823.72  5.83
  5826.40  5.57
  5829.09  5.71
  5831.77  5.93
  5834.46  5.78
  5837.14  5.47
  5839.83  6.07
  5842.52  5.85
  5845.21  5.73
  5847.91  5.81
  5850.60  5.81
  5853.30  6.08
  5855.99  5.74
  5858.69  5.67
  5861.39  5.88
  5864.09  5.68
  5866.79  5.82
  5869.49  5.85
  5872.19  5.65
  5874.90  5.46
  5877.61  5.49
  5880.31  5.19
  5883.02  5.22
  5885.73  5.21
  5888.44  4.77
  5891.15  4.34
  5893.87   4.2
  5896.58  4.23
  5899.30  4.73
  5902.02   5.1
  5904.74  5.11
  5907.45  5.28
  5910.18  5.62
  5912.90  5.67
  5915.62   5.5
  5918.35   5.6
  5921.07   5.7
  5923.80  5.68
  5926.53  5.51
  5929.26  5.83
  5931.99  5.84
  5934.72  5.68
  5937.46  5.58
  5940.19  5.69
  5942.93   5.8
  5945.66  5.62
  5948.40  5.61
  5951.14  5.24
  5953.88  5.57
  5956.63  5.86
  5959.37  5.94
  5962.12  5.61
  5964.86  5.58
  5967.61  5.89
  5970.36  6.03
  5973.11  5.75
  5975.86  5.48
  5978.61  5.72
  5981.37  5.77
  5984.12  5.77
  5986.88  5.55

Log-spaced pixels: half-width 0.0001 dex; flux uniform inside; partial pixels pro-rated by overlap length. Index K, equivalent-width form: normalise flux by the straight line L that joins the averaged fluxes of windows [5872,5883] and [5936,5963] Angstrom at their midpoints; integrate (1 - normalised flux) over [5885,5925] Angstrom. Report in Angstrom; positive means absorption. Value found 2.8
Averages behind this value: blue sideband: 5.4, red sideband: 5.65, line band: 5.11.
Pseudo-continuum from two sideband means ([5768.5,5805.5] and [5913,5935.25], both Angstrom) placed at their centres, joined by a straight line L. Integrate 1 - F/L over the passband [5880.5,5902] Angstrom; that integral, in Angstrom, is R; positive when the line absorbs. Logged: 3.6 Angstrom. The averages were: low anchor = 5.74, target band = 4.72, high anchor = 5.67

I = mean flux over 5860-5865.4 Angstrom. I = 5.78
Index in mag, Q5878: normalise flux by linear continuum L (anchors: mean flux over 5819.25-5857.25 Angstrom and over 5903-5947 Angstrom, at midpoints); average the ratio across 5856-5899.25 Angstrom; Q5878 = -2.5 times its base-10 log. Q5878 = 0.09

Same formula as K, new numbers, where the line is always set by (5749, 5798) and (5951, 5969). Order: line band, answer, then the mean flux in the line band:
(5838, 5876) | -0.5 Angstrom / 5.79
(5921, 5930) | 0.1 Angstrom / 5.66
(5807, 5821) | -0.5 Angstrom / 5.94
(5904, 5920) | 0.6 Angstrom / 5.48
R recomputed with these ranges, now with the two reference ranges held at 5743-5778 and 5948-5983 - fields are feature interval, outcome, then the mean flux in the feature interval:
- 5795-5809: -0.3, 5.91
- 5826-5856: -0.2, 5.81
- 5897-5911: 1.6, 5.09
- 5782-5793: 0.5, 5.51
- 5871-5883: 0.7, 5.42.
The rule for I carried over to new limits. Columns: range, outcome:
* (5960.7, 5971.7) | 5.78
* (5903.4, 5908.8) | 5.2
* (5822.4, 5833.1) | 5.76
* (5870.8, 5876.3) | 5.55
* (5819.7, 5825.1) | 5.86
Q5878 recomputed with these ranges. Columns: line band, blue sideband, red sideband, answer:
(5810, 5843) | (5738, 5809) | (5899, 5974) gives -0.020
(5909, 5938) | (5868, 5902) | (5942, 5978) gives -0.057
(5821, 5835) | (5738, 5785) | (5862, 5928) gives -0.046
